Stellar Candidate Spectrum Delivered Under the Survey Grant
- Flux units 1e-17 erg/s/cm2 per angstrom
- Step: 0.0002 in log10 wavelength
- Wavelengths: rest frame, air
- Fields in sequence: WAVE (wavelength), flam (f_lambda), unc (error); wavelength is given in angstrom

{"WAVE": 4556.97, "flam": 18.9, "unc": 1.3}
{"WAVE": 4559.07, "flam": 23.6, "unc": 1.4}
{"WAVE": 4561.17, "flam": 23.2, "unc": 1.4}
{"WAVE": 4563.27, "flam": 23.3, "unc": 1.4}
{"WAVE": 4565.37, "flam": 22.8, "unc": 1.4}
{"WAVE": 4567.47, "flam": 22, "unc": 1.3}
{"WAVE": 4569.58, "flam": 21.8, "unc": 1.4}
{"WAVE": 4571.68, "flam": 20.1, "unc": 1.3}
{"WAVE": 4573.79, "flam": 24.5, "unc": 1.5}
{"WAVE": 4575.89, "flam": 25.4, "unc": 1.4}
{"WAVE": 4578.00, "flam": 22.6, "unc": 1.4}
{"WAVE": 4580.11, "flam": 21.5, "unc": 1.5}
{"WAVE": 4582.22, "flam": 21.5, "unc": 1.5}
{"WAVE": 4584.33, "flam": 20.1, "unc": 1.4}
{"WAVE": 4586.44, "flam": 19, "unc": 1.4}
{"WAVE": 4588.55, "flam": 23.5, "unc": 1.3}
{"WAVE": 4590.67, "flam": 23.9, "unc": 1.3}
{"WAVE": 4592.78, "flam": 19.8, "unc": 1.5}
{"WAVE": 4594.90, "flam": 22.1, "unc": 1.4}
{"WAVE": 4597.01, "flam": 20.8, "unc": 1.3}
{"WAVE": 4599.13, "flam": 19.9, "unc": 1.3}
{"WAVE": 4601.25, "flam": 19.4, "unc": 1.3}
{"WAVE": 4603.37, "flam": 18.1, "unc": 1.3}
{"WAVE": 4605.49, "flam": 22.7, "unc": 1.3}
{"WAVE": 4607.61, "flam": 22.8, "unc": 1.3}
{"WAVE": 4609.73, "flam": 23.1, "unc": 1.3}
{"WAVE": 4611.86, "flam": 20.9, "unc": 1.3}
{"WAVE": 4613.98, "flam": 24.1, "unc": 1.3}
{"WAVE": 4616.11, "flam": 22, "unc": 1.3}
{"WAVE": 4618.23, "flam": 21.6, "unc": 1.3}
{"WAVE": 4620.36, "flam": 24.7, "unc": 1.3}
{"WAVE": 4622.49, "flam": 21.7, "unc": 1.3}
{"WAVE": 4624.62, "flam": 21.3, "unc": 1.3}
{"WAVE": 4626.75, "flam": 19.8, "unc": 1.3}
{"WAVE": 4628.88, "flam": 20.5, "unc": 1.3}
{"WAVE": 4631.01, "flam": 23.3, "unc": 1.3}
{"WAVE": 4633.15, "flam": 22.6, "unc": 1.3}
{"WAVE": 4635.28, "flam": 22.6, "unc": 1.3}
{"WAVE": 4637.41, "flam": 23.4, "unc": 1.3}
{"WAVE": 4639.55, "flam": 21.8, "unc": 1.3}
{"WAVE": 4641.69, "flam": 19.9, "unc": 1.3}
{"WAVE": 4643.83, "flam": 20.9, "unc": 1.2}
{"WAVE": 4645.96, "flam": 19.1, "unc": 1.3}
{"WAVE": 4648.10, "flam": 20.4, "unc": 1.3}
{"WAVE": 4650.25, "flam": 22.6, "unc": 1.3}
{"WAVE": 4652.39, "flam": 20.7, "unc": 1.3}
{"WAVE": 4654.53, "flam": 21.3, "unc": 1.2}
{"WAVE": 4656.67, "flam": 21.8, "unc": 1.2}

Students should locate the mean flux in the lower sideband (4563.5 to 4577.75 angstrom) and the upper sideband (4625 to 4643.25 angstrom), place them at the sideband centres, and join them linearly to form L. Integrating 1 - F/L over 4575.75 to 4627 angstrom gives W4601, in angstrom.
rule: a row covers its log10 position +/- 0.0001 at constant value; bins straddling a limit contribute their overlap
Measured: 1.4 angstrom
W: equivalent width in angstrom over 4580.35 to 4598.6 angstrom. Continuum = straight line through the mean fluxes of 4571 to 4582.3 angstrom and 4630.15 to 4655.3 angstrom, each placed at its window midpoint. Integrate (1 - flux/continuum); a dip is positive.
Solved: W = 1.0 angstrom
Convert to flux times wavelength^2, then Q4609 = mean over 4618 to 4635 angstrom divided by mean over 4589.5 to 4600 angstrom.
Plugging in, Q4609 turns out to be 1.0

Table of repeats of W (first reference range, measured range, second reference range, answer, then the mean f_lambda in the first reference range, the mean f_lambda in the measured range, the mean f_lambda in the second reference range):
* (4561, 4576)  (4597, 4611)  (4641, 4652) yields 0.5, 22.7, 21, 20.6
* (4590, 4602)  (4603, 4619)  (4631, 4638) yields -0.3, 20.9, 22.1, 22.9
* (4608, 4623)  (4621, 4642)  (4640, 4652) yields -0.2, 22.6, 21.8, 20.6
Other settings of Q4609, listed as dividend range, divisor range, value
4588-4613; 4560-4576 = 0.95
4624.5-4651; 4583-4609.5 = 1.03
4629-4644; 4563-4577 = 0.99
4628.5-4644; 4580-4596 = 1.05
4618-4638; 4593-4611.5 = 1.06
